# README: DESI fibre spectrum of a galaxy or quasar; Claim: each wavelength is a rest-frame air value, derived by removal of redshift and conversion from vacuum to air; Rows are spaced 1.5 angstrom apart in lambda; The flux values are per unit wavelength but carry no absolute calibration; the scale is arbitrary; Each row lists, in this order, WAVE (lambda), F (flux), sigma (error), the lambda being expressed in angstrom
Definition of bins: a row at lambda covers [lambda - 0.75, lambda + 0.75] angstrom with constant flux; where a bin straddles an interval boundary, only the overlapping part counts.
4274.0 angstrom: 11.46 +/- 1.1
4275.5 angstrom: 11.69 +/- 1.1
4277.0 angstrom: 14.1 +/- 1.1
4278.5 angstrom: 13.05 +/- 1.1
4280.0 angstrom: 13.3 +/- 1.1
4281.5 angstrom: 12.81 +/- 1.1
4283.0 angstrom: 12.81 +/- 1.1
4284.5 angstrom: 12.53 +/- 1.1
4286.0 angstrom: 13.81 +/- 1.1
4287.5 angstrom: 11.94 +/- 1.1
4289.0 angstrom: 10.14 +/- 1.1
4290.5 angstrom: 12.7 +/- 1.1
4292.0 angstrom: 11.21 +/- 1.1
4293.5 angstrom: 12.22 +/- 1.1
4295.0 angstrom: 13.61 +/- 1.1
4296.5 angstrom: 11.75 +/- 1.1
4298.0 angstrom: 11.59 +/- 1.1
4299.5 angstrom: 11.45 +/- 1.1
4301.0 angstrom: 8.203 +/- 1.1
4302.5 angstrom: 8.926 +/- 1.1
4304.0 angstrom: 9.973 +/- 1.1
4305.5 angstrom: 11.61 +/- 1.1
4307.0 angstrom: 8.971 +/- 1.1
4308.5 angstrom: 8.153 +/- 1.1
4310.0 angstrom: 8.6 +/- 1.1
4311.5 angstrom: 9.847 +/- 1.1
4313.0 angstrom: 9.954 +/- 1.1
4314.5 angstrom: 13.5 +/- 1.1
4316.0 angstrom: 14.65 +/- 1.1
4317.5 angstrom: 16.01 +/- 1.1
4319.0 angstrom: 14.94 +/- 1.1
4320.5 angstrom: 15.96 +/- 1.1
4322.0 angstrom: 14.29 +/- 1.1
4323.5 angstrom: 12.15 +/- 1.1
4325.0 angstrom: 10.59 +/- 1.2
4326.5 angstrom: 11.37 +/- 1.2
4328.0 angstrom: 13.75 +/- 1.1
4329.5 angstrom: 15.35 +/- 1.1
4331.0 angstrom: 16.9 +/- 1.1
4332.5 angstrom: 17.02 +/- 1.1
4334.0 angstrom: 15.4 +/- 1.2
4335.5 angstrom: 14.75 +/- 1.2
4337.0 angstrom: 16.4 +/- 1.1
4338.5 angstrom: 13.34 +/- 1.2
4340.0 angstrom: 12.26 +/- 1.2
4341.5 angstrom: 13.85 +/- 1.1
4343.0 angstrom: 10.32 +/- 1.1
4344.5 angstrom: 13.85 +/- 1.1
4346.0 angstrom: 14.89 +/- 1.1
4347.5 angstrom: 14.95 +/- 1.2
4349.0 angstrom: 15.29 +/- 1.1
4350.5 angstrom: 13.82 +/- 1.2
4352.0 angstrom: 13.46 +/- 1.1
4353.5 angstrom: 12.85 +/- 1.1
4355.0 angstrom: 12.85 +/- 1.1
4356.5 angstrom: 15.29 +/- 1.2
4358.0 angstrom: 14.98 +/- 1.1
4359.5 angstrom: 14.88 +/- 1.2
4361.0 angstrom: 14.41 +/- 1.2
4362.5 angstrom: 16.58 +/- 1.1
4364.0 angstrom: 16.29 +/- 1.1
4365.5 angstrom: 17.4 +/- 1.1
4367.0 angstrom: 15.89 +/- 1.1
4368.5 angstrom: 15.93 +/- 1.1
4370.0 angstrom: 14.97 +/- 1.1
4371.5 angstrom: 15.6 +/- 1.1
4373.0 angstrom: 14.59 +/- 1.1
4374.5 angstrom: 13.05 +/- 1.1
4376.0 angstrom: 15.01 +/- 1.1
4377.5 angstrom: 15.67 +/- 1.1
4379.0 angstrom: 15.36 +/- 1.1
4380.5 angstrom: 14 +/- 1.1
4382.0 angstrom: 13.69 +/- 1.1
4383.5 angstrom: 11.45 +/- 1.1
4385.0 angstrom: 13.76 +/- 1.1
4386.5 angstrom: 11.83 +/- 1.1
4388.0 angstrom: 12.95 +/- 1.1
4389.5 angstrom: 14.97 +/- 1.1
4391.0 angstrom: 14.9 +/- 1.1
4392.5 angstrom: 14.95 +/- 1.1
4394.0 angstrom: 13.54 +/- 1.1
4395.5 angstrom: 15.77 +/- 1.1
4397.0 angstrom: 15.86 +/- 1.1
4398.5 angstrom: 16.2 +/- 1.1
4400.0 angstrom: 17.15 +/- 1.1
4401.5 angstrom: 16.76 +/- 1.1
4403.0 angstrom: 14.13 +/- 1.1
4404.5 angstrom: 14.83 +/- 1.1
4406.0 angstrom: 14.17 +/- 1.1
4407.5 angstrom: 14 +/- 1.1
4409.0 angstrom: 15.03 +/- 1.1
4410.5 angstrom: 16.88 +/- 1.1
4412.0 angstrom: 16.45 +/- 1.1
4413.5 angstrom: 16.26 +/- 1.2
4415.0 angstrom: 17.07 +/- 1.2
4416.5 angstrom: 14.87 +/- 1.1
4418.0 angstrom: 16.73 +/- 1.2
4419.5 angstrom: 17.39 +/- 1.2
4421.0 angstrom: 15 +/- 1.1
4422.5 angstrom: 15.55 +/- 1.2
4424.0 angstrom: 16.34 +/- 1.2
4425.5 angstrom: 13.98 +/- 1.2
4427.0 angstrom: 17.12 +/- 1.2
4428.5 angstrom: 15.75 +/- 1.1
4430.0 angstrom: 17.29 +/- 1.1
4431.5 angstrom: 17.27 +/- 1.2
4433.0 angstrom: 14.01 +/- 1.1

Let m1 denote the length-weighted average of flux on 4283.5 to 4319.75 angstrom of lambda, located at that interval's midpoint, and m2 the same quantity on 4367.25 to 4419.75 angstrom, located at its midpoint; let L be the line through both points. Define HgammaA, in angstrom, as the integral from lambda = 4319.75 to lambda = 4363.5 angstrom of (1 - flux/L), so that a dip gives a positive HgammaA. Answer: -4.0 angstrom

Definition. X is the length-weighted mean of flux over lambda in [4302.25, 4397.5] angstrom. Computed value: 13.8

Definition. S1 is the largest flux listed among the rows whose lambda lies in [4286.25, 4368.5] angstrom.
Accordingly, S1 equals 17.4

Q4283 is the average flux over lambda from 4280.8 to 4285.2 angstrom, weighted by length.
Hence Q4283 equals 12.7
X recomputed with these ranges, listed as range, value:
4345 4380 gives 14.9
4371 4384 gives 14.3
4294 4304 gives 10.9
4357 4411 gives 14.9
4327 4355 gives 14.3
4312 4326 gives 13.5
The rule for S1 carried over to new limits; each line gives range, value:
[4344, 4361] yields 15.29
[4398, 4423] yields 17.39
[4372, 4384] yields 15.67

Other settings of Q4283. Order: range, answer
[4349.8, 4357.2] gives 13.6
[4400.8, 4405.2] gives 15.2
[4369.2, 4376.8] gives 14.7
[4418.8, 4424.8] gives 16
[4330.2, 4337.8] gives 16.1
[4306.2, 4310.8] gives 8.62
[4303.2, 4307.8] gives 10.1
